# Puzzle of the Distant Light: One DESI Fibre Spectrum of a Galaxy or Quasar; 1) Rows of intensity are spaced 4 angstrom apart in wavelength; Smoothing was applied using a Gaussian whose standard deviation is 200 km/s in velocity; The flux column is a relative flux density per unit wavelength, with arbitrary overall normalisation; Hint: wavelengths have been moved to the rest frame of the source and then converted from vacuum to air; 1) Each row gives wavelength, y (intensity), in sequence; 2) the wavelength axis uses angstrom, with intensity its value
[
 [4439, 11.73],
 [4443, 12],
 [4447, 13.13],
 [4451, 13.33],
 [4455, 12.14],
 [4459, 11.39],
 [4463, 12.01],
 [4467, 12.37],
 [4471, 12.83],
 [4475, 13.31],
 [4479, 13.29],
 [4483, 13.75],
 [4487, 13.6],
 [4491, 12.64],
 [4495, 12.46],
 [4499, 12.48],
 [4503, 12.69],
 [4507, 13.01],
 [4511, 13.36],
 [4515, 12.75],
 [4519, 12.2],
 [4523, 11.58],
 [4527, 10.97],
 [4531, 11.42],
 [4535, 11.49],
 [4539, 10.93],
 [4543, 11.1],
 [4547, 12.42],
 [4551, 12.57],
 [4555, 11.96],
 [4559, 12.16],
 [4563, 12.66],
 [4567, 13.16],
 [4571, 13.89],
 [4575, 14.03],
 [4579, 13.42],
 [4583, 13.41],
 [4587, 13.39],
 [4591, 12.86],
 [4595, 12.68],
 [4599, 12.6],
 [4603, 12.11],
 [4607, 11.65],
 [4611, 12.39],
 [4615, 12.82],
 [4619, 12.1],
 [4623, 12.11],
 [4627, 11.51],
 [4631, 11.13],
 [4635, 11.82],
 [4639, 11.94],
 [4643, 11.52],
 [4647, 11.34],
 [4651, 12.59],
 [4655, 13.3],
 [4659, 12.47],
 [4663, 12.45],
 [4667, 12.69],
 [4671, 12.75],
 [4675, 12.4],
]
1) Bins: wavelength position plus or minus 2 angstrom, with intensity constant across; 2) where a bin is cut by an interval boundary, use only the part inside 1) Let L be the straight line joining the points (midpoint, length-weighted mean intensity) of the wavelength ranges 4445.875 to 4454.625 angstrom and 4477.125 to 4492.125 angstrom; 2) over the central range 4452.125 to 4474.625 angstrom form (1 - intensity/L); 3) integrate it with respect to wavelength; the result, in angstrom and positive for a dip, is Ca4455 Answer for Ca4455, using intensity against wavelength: 1.5 angstrom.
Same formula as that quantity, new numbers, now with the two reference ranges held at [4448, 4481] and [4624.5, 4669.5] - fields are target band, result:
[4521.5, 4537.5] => 1.4 angstrom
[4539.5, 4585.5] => -1.6 angstrom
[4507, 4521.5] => -0.4 angstrom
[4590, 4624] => -0.5 angstrom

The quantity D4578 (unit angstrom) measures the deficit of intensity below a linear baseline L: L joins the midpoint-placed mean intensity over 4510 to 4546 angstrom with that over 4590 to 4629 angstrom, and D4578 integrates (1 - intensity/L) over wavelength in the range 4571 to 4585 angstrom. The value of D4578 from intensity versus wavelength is -1.9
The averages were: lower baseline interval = 11.7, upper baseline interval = 12.3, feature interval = 13.7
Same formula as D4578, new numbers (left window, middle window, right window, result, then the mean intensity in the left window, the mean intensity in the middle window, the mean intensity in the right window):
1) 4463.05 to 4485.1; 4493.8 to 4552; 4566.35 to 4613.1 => 4.08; 13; 12.1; 13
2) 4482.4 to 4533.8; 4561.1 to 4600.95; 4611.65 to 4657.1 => -3.23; 12.5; 13.2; 12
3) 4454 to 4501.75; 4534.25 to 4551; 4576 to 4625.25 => 1.40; 12.7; 11.6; 12.7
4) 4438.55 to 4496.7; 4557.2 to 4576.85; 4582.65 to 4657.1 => -1.24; 12.7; 13.2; 12.3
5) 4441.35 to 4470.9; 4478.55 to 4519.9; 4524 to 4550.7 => -3.62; 12.4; 12.9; 11.5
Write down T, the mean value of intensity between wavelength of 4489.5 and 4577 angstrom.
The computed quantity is 12.4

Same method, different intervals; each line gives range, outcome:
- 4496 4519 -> 12.8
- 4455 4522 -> 12.7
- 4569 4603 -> 13.2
